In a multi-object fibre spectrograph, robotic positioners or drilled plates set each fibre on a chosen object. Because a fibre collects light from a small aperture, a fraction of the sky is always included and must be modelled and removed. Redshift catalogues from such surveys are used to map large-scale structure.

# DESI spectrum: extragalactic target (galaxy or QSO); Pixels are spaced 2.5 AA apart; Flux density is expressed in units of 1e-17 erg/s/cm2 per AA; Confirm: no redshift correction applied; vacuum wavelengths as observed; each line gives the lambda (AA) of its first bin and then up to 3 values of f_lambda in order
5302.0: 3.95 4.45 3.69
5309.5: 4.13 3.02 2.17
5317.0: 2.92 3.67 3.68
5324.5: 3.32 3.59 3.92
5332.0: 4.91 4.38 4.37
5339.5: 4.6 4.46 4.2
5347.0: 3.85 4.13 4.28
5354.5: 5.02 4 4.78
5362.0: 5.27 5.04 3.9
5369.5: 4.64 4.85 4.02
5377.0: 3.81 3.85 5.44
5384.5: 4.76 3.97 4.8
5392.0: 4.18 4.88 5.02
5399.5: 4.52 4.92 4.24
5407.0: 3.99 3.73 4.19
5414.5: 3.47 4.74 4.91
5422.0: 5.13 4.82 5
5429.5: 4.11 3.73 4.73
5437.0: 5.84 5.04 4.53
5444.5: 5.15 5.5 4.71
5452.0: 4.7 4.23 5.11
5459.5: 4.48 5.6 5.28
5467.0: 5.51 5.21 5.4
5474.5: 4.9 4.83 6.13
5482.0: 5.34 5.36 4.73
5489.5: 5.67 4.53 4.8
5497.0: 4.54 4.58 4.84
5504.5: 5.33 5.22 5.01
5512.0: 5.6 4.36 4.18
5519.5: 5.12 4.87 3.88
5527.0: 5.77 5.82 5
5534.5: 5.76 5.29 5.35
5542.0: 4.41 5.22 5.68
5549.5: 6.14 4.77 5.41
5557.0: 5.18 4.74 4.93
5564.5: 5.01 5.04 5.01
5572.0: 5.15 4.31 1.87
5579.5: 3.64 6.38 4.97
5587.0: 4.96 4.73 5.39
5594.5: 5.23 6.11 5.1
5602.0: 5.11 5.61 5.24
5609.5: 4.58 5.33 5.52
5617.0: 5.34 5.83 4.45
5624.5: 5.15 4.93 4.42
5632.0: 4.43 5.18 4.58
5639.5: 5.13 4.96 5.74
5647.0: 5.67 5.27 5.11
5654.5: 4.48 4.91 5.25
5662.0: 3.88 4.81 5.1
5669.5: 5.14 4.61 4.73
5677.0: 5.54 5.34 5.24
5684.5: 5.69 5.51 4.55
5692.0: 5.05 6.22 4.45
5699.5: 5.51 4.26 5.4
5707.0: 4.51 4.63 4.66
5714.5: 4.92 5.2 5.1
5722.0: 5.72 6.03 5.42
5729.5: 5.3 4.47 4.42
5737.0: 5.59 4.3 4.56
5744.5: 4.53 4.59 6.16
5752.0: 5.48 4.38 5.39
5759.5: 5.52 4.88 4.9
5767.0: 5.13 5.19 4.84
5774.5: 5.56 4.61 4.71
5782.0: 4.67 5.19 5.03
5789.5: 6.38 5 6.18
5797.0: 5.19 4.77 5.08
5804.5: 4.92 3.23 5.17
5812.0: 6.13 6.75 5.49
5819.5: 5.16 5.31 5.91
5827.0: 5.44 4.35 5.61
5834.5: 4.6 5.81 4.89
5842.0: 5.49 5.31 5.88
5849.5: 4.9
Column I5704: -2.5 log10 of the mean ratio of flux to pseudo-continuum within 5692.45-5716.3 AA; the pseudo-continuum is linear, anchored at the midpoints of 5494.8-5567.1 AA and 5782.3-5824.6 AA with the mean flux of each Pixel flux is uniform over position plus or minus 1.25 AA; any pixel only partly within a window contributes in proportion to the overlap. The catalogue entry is 0.06 mag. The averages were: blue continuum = 5.07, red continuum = 5.32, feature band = 4.96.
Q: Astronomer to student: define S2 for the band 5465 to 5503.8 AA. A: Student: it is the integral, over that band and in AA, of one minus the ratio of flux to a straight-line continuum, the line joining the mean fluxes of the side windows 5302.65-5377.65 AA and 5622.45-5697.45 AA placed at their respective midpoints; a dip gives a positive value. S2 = -4.94 AA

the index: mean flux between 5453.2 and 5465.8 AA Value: 4.94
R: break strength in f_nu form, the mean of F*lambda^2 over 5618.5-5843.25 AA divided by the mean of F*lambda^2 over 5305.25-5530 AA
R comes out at 1.24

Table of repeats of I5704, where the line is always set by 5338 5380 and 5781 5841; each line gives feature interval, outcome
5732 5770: 0.037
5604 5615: -0.072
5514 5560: -0.083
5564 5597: 0.008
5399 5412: 0.058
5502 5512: -0.112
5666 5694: -0.032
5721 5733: -0.061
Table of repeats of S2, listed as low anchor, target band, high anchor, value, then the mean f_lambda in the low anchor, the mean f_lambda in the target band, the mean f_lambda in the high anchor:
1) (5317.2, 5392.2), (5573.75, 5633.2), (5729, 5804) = -2.3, 4.31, 4.95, 5.06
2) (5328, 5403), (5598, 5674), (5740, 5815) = -2.1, 4.49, 5.03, 5.11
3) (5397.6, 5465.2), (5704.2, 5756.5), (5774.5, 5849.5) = 1.1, 4.68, 5.02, 5.25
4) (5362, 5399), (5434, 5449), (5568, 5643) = -1.5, 4.54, 5.13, 4.95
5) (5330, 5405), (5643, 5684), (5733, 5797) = -1.0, 4.5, 5.06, 5.09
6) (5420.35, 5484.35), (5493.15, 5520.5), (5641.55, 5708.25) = 0.8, 5.01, 4.87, 5.07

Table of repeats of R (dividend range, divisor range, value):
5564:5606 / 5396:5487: 1.07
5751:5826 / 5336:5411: 1.36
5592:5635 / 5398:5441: 1.22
